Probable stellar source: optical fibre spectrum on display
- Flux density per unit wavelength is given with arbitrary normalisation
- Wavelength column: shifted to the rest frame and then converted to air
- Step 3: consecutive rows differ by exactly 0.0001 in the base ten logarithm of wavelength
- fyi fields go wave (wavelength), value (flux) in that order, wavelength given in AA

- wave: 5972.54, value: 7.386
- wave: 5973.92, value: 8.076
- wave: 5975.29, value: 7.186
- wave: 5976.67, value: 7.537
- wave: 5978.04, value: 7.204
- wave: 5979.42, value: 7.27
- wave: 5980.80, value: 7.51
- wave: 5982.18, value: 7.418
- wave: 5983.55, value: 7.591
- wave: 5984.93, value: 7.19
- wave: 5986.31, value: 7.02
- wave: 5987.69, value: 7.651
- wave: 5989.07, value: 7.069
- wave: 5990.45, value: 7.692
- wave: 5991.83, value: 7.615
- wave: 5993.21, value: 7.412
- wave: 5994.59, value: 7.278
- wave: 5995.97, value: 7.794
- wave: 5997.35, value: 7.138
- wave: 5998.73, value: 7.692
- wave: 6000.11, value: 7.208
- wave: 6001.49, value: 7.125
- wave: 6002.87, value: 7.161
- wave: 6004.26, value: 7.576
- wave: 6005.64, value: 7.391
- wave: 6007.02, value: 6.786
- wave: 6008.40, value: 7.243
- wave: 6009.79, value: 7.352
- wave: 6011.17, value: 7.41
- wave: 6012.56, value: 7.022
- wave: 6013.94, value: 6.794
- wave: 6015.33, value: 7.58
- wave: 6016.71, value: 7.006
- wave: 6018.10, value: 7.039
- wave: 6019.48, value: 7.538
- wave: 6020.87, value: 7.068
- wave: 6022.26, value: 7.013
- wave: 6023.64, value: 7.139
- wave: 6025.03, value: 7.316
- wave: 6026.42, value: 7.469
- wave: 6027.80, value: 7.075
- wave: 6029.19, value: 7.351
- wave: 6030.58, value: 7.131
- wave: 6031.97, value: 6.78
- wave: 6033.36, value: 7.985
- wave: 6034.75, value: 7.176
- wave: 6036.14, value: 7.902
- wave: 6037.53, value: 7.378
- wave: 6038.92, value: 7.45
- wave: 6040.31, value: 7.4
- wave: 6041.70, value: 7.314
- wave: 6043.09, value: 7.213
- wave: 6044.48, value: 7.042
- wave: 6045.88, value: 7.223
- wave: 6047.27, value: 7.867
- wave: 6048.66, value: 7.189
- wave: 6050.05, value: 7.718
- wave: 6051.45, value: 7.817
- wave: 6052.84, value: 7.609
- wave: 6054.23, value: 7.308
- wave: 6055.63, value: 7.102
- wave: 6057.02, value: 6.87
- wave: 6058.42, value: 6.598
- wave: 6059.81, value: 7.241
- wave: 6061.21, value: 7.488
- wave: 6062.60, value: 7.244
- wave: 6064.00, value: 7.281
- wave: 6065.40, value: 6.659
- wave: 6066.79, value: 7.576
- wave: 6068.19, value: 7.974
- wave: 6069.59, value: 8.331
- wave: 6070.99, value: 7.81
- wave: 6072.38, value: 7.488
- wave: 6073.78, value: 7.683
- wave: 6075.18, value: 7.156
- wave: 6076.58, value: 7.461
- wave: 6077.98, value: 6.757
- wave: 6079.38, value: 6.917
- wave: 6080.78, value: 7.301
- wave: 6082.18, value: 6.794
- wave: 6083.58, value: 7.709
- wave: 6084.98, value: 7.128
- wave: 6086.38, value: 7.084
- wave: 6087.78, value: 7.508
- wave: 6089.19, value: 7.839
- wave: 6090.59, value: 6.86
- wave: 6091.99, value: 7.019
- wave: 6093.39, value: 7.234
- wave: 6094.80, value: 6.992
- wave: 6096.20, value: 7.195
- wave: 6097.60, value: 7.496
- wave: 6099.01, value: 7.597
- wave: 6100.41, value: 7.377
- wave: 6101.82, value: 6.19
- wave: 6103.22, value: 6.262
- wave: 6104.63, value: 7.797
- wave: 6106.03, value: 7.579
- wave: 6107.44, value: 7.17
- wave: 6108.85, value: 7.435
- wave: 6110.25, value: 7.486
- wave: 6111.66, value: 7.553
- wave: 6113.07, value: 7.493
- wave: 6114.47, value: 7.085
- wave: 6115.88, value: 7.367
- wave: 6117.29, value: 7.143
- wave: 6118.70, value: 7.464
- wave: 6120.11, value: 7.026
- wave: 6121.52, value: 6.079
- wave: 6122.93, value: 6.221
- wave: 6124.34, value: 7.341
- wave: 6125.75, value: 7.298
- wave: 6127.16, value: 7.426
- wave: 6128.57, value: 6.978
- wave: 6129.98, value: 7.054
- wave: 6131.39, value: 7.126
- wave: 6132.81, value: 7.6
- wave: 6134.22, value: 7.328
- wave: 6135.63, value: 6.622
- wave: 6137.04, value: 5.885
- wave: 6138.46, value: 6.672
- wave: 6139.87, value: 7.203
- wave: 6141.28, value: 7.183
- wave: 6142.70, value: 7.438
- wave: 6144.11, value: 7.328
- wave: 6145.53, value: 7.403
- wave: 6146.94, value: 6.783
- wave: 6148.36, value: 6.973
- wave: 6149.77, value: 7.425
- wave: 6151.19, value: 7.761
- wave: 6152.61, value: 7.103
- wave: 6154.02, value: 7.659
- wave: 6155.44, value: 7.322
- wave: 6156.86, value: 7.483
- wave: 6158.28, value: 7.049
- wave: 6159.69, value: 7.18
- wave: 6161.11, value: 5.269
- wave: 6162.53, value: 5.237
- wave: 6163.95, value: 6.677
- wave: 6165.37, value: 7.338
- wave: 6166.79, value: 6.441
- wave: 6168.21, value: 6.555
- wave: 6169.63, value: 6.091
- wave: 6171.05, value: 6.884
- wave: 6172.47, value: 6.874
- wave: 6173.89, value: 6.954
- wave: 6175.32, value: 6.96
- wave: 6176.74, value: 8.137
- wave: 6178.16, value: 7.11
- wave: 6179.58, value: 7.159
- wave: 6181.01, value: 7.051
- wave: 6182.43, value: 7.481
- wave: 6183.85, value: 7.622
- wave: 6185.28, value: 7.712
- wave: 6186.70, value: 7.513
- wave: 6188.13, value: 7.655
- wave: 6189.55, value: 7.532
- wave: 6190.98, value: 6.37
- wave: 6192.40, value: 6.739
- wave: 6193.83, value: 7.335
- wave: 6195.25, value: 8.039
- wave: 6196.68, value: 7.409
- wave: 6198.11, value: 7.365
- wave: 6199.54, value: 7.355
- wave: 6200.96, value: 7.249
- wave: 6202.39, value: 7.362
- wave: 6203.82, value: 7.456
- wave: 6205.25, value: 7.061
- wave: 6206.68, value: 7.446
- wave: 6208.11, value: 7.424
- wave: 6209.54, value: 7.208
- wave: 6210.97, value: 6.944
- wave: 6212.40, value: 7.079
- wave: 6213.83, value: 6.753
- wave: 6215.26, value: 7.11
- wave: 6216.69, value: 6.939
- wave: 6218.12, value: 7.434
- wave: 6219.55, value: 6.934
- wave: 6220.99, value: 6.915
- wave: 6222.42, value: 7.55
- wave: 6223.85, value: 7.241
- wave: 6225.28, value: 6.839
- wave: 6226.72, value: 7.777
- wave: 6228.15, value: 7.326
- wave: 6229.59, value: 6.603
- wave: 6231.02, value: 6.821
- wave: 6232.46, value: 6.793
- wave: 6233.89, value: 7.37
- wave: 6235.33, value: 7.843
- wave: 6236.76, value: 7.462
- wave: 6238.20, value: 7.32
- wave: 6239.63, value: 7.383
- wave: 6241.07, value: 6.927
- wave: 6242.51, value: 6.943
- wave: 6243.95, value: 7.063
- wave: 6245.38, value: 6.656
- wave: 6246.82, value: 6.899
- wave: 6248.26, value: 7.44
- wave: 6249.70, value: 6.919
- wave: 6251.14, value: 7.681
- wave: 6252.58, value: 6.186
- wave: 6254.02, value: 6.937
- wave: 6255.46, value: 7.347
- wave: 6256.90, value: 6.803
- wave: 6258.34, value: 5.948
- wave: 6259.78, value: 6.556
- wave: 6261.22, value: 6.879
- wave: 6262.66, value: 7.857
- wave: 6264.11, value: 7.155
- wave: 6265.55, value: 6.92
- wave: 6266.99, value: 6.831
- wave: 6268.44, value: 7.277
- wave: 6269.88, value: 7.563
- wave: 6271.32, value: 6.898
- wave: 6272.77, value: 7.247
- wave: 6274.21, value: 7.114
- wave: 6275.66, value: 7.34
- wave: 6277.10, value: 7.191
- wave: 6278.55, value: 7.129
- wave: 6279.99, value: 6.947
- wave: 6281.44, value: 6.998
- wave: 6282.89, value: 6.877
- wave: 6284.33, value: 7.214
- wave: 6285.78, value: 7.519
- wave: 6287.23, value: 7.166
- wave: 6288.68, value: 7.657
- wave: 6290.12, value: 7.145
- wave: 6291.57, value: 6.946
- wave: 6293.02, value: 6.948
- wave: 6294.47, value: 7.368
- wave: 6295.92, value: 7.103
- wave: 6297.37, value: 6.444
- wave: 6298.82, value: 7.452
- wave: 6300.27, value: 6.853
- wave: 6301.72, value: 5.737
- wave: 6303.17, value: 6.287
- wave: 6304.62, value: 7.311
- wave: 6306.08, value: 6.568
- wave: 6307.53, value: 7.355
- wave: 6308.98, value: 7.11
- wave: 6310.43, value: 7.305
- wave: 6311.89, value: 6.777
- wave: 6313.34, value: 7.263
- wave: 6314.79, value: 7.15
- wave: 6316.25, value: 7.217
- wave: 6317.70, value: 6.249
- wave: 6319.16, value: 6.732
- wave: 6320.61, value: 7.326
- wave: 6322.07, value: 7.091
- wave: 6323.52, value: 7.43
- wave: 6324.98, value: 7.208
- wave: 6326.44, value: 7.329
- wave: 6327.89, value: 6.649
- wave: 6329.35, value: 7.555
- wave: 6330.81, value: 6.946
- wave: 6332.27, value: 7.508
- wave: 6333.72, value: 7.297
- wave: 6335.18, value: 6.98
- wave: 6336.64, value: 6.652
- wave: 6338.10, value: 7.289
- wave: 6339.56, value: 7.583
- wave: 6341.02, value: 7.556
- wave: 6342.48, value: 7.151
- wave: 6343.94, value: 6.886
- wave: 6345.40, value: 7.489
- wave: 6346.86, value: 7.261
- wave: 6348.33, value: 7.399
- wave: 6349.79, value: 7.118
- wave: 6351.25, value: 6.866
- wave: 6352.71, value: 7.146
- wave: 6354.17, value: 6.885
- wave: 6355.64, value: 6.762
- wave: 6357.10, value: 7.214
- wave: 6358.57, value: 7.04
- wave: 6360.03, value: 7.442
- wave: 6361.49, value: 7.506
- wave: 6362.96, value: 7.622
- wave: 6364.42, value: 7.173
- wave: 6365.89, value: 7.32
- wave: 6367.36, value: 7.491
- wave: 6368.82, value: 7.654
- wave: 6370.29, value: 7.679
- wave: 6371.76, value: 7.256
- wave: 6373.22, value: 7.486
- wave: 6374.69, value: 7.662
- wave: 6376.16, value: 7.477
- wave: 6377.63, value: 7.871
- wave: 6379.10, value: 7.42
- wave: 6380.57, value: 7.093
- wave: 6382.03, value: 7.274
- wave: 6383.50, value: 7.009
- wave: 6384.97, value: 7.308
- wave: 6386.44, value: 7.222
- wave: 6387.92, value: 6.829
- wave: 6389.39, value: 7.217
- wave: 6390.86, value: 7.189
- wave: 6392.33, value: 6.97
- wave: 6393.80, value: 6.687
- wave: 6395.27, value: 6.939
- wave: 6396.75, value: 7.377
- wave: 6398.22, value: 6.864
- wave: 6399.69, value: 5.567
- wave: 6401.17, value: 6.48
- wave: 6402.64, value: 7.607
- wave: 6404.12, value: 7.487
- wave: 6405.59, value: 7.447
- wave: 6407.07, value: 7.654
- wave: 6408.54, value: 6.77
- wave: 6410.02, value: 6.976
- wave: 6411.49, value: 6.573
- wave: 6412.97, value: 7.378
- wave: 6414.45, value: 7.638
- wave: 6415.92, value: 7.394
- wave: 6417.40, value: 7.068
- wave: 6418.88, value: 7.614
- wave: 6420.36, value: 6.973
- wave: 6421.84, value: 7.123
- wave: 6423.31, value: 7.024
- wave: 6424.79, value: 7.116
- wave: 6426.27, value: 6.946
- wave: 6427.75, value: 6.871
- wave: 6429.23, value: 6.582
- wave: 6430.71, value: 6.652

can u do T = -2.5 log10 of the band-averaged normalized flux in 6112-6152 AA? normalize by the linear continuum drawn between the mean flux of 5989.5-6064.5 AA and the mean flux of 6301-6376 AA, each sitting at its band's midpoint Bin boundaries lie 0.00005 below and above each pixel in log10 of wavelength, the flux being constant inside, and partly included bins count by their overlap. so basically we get 0.02 mag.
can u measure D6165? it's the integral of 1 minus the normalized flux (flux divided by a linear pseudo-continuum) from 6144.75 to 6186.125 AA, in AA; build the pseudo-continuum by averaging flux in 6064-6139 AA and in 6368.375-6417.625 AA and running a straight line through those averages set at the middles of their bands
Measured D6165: 0.99 AA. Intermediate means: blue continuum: 7.2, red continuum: 7.19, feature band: 7.03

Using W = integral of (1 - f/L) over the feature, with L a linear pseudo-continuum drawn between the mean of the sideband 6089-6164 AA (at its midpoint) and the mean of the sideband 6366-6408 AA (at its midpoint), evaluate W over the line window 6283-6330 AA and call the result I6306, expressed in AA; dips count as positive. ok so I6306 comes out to 0.9 AA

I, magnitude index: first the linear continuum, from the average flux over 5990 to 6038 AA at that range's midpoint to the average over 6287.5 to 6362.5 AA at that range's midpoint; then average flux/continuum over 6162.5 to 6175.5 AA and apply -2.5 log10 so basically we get 0.09 mag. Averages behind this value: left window 7.3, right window 7.09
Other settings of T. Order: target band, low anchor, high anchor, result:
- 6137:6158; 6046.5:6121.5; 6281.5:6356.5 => 0.00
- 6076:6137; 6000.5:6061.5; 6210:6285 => 0.01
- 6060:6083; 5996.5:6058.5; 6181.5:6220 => -0.01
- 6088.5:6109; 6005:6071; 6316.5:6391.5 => 0.02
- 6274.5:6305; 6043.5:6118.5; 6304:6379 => 0.03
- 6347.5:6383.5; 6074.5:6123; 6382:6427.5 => -0.03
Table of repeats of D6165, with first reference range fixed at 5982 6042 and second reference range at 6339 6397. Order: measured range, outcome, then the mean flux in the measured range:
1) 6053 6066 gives 0.34 AA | 7.11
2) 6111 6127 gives 0.42 AA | 7.11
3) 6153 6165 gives 0.87 AA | 6.76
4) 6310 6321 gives 0.43 AA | 6.98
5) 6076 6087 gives 0.24 AA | 7.14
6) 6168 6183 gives 0.52 AA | 7.03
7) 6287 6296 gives 0.09 AA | 7.2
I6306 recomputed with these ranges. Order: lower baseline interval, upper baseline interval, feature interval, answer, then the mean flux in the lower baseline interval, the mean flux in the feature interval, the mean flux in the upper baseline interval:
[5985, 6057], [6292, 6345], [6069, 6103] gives 0.0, 7.32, 7.27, 7.05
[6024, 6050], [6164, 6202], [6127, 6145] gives 0.4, 7.35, 7.06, 7.18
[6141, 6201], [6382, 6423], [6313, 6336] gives -0.1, 7.12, 7.12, 7.09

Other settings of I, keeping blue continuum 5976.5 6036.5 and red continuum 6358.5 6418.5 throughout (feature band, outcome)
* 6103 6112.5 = -0.014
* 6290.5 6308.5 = 0.057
